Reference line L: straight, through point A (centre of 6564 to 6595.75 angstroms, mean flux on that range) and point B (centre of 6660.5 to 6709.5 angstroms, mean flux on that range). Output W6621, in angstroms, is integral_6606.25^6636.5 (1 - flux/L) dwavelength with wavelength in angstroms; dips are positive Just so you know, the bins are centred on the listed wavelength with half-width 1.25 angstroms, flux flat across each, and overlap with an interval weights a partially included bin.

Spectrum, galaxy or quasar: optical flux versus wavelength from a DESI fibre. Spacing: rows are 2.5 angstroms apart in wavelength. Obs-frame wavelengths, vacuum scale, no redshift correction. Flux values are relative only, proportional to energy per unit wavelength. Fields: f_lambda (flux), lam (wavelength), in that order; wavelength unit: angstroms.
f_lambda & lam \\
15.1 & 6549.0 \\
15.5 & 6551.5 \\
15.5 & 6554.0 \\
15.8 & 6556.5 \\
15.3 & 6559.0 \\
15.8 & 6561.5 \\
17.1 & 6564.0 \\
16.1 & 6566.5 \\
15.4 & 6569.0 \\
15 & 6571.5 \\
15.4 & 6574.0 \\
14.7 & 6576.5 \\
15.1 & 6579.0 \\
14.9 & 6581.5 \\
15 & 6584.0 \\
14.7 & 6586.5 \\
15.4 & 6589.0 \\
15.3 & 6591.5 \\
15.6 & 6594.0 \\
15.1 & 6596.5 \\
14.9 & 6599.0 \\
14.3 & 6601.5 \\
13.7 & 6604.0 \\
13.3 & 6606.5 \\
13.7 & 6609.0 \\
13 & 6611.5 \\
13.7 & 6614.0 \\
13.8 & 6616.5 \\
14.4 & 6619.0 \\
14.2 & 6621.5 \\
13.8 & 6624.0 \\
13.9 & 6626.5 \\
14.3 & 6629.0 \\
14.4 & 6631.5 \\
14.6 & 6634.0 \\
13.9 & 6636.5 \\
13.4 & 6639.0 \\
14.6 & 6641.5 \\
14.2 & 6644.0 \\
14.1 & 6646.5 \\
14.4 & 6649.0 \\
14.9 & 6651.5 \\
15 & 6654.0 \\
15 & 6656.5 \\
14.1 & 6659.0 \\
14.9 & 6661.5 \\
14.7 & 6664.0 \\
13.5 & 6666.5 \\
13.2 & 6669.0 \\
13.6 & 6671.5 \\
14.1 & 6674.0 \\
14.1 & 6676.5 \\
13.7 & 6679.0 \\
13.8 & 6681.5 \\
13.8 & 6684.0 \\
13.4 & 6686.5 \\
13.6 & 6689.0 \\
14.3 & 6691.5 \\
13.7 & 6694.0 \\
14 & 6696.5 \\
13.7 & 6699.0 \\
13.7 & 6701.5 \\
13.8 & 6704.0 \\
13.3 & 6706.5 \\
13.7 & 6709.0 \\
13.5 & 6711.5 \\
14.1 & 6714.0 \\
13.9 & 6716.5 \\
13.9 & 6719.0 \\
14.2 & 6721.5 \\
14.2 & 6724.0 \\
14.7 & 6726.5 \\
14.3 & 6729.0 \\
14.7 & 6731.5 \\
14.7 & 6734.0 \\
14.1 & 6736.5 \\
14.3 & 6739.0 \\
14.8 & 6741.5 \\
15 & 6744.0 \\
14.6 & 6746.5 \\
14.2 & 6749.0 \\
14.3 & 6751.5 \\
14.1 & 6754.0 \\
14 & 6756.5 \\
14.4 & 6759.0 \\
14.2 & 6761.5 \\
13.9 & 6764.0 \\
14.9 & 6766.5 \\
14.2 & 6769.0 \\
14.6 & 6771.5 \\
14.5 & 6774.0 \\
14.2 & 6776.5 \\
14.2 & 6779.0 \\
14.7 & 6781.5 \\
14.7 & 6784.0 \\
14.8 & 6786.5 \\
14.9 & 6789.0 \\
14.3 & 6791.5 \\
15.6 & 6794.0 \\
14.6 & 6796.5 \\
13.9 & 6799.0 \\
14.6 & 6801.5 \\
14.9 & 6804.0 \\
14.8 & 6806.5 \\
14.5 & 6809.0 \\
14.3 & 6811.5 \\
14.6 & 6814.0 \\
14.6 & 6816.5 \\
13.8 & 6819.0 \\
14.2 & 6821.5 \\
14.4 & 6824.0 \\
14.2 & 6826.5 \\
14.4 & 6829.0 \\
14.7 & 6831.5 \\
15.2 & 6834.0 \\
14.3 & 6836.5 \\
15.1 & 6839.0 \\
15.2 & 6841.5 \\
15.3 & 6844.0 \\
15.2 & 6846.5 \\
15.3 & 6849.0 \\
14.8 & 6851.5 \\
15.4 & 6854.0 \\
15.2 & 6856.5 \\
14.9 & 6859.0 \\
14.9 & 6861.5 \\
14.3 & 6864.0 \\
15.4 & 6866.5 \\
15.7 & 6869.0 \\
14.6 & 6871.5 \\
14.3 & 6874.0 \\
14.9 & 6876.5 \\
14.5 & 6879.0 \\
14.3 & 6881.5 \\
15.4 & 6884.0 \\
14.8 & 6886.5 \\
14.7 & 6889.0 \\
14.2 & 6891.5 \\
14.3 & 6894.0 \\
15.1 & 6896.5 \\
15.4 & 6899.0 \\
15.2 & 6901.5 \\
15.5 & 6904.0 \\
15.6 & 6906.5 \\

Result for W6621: 1.6 angstroms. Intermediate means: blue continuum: 15.3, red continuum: 13.8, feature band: 13.9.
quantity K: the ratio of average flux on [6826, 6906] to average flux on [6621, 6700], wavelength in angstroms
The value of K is 1.06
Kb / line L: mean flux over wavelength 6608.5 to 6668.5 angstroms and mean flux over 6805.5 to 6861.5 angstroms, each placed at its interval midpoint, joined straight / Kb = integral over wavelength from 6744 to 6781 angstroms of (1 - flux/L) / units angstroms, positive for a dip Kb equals 0.52 angstroms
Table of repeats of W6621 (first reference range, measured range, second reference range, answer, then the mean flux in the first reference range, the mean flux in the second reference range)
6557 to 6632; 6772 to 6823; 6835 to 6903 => 1.14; 14.7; 14.9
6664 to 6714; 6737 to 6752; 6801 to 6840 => -0.48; 13.7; 14.5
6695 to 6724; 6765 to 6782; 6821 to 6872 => -0.15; 13.8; 14.9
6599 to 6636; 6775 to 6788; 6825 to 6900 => 0.04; 14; 14.9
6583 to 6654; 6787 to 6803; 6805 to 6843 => -0.15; 14.3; 14.6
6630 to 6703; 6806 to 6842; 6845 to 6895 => 0.37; 14.1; 14.9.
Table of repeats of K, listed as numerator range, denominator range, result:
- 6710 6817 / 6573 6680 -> 1.01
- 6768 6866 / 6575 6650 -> 1.02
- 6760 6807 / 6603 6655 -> 1.03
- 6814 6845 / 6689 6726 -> 1.05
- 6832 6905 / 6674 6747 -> 1.06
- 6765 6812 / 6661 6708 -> 1.06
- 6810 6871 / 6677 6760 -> 1.05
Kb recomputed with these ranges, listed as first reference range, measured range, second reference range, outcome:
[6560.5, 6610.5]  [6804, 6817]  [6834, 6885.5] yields 0.3 angstroms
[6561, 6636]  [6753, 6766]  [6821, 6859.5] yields 0.6 angstroms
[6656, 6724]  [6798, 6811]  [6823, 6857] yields 0.1 angstroms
